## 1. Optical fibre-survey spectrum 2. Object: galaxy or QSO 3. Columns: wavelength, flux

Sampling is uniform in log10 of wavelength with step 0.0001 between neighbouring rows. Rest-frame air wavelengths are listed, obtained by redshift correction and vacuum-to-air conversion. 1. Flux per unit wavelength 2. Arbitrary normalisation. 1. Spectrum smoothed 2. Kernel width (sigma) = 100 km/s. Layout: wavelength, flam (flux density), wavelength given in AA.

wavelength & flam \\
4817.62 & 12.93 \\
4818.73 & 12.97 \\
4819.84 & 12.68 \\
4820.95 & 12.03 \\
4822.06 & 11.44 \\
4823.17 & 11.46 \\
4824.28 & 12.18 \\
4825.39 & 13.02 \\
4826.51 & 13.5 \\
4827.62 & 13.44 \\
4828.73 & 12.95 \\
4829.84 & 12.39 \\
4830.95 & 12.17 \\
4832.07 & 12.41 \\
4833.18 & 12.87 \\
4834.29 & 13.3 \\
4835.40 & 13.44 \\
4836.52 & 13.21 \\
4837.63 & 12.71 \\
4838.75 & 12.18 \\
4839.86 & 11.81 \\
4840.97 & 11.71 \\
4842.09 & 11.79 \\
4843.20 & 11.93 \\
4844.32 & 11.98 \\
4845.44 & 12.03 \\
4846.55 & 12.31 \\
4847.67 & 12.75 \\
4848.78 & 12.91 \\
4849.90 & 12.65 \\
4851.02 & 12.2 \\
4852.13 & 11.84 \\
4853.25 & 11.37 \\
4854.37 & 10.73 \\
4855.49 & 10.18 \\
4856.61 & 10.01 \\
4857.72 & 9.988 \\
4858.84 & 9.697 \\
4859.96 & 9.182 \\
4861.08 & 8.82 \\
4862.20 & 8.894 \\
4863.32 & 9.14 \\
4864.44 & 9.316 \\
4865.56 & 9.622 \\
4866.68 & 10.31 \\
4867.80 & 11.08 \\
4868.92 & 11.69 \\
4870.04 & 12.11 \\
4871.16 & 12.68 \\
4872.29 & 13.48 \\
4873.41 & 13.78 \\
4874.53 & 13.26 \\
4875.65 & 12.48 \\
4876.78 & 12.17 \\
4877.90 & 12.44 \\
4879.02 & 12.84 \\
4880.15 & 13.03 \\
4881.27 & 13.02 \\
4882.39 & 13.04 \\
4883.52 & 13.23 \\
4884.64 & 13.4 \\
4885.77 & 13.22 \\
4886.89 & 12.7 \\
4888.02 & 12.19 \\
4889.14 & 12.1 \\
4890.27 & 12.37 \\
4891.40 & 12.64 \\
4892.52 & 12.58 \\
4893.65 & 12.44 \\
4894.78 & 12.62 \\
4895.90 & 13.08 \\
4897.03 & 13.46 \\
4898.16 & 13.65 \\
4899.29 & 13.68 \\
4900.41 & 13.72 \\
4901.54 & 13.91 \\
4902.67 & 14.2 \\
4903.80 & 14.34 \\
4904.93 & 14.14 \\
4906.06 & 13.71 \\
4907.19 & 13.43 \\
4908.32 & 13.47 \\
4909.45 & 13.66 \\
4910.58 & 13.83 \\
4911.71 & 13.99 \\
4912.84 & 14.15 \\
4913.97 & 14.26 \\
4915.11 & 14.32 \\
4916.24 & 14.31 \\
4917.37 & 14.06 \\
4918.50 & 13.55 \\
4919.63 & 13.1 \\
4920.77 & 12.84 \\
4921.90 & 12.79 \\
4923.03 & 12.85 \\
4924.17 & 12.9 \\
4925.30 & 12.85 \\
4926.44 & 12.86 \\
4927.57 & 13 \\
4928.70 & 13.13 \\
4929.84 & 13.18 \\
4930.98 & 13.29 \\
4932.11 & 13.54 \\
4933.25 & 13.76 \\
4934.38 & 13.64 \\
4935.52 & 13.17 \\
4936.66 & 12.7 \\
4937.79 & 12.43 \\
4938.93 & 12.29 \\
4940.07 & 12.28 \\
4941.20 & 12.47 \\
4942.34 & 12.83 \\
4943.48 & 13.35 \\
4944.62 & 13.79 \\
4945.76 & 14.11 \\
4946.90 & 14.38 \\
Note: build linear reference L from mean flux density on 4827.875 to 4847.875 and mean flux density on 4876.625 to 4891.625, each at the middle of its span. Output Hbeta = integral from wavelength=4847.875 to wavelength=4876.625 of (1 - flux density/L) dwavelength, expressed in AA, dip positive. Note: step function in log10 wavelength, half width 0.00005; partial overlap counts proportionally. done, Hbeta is 3.4 AA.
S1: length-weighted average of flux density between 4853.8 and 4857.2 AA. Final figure 10.3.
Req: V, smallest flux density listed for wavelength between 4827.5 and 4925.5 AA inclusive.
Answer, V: 8.82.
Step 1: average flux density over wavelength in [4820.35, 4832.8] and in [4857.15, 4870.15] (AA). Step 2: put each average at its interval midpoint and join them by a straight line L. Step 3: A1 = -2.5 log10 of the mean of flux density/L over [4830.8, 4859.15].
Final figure -0.07 mag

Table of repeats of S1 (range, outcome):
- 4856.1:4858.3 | 10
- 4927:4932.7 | 13.2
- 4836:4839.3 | 12.7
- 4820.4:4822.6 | 11.7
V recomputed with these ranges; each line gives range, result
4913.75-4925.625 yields 12.79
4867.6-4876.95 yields 11.08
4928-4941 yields 12.28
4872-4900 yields 12.1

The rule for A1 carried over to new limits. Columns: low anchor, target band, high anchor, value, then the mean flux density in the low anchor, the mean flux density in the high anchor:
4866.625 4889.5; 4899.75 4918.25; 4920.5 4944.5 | -0.09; 12.6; 13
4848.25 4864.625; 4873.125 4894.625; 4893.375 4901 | -0.04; 10.5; 13.3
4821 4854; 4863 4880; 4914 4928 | 0.08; 12.4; 13.3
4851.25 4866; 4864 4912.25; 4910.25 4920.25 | -0.07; 9.96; 13.9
